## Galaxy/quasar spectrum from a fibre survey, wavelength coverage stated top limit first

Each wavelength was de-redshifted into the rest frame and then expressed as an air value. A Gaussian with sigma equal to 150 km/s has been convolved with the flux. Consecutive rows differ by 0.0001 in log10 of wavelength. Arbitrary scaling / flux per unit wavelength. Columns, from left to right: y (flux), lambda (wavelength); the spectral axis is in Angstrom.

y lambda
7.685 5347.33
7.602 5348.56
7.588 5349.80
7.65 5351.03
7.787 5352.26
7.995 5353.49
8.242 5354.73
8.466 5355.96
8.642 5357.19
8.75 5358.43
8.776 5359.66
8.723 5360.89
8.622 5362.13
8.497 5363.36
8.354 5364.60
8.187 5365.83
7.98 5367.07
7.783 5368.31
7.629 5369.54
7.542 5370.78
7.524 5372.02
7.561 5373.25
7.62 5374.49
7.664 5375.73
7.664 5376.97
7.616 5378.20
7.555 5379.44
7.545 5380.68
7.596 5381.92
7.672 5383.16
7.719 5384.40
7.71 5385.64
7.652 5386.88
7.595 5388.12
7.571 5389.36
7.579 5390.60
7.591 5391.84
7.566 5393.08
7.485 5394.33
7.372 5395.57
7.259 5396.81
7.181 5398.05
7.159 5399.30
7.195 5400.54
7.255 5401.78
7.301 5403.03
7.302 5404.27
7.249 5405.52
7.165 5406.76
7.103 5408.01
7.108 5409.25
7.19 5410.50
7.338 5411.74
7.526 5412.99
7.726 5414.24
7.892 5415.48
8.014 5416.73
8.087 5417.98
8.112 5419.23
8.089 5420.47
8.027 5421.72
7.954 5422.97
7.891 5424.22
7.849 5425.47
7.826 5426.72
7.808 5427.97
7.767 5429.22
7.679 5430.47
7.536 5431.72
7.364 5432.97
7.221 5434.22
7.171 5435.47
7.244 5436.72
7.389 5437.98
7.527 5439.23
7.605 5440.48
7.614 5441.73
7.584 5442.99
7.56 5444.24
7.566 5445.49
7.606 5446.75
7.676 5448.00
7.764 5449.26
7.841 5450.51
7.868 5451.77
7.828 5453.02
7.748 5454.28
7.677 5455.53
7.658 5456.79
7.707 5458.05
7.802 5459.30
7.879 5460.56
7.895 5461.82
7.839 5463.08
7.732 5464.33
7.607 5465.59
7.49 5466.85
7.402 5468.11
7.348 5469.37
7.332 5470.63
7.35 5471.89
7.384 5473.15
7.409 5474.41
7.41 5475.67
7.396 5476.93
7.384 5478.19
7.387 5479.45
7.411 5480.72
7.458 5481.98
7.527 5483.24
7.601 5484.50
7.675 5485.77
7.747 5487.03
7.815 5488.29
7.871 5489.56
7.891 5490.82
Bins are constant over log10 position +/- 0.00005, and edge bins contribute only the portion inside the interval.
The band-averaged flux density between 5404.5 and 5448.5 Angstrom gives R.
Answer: 7.6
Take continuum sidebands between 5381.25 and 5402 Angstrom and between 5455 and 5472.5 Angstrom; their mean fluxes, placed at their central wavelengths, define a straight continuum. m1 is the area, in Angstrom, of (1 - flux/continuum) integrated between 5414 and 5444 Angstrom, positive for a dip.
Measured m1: -0.6 Angstrom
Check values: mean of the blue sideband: 7.49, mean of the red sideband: 7.62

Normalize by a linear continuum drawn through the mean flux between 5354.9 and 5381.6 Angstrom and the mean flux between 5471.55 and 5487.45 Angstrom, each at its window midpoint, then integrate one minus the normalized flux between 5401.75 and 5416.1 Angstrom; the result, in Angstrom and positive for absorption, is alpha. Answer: 0.9 Angstrom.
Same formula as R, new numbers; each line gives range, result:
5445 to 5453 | 7.73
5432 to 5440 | 7.34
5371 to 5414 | 7.45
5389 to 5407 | 7.35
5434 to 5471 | 7.61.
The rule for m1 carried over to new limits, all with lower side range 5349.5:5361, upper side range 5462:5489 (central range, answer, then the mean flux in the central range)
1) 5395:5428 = 1.5 Angstrom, 7.55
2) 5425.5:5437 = 0.4 Angstrom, 7.54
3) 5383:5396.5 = 0.8 Angstrom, 7.58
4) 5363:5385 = 1.1 Angstrom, 7.75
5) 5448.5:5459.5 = -0.2 Angstrom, 7.76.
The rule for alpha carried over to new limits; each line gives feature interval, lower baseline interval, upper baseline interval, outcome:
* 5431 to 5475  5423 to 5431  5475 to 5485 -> 0.31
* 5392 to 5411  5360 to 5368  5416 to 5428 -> 1.98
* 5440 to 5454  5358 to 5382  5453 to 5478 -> -0.05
